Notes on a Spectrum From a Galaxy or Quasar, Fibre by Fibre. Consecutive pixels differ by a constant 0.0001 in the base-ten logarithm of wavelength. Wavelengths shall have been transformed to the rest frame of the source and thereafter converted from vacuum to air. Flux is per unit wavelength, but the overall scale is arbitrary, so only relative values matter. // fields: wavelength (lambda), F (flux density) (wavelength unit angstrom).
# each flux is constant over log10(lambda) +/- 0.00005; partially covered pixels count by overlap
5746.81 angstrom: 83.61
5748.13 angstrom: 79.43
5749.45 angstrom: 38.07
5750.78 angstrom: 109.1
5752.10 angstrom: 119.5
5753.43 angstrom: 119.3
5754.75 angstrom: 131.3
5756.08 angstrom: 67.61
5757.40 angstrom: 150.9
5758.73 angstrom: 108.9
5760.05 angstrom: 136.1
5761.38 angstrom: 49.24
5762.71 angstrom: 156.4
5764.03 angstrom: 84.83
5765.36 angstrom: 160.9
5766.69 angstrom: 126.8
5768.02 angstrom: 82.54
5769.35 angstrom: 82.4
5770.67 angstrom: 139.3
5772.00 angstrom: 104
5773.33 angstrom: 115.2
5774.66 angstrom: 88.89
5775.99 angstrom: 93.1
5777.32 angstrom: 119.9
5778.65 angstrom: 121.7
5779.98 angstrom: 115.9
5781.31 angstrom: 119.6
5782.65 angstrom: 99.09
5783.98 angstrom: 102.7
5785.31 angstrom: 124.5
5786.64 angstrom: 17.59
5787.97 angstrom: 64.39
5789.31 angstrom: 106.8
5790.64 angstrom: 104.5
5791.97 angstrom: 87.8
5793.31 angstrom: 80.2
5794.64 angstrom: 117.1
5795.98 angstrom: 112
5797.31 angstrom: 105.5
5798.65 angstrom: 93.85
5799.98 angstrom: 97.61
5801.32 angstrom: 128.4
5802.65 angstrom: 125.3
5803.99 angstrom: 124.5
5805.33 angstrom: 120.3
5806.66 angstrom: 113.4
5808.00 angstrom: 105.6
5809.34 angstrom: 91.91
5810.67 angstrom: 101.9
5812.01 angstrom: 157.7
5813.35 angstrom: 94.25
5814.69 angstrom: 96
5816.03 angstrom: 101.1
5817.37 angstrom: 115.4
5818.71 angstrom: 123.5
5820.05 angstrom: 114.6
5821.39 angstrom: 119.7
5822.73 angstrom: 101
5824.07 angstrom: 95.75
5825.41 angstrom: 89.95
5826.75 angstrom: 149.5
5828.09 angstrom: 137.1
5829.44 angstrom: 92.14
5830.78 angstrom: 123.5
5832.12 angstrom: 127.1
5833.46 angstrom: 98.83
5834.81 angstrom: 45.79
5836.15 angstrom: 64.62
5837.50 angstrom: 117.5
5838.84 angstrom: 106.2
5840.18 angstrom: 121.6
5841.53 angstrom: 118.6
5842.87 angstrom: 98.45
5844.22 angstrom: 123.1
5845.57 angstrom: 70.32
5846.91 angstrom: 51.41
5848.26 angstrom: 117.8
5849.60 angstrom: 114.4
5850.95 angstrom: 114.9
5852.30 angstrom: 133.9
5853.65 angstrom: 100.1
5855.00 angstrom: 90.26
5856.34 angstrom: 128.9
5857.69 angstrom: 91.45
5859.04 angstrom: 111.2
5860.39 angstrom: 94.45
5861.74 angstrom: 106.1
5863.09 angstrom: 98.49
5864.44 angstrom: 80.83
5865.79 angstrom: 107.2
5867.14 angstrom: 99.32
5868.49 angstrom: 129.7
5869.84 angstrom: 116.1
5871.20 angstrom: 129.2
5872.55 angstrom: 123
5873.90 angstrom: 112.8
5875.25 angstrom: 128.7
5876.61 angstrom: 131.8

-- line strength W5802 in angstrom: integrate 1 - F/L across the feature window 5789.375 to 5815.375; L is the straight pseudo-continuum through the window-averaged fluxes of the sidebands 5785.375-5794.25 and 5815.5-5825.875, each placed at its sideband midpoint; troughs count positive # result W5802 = -4.6 angstrom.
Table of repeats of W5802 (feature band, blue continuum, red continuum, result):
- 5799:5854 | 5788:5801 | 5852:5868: -3.9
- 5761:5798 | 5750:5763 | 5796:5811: 2.7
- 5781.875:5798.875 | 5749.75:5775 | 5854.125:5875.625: 2.6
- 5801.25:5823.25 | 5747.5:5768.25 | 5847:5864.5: -1.4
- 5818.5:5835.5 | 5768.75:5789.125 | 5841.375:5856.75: -0.9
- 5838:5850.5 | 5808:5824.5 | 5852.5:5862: 0.4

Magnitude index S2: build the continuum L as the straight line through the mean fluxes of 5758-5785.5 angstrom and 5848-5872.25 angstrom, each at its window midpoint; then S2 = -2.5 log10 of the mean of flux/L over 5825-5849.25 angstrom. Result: 0.06 mag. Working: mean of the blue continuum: 111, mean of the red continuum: 109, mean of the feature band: 103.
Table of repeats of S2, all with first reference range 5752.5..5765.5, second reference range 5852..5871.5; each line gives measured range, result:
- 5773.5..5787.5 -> 0.13 mag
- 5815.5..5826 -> 0.02 mag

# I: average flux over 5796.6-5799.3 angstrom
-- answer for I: 99.9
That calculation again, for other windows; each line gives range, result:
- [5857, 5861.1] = 99.1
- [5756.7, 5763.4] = 120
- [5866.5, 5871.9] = 119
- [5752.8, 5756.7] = 106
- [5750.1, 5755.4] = 120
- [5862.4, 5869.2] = 103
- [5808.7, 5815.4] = 108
